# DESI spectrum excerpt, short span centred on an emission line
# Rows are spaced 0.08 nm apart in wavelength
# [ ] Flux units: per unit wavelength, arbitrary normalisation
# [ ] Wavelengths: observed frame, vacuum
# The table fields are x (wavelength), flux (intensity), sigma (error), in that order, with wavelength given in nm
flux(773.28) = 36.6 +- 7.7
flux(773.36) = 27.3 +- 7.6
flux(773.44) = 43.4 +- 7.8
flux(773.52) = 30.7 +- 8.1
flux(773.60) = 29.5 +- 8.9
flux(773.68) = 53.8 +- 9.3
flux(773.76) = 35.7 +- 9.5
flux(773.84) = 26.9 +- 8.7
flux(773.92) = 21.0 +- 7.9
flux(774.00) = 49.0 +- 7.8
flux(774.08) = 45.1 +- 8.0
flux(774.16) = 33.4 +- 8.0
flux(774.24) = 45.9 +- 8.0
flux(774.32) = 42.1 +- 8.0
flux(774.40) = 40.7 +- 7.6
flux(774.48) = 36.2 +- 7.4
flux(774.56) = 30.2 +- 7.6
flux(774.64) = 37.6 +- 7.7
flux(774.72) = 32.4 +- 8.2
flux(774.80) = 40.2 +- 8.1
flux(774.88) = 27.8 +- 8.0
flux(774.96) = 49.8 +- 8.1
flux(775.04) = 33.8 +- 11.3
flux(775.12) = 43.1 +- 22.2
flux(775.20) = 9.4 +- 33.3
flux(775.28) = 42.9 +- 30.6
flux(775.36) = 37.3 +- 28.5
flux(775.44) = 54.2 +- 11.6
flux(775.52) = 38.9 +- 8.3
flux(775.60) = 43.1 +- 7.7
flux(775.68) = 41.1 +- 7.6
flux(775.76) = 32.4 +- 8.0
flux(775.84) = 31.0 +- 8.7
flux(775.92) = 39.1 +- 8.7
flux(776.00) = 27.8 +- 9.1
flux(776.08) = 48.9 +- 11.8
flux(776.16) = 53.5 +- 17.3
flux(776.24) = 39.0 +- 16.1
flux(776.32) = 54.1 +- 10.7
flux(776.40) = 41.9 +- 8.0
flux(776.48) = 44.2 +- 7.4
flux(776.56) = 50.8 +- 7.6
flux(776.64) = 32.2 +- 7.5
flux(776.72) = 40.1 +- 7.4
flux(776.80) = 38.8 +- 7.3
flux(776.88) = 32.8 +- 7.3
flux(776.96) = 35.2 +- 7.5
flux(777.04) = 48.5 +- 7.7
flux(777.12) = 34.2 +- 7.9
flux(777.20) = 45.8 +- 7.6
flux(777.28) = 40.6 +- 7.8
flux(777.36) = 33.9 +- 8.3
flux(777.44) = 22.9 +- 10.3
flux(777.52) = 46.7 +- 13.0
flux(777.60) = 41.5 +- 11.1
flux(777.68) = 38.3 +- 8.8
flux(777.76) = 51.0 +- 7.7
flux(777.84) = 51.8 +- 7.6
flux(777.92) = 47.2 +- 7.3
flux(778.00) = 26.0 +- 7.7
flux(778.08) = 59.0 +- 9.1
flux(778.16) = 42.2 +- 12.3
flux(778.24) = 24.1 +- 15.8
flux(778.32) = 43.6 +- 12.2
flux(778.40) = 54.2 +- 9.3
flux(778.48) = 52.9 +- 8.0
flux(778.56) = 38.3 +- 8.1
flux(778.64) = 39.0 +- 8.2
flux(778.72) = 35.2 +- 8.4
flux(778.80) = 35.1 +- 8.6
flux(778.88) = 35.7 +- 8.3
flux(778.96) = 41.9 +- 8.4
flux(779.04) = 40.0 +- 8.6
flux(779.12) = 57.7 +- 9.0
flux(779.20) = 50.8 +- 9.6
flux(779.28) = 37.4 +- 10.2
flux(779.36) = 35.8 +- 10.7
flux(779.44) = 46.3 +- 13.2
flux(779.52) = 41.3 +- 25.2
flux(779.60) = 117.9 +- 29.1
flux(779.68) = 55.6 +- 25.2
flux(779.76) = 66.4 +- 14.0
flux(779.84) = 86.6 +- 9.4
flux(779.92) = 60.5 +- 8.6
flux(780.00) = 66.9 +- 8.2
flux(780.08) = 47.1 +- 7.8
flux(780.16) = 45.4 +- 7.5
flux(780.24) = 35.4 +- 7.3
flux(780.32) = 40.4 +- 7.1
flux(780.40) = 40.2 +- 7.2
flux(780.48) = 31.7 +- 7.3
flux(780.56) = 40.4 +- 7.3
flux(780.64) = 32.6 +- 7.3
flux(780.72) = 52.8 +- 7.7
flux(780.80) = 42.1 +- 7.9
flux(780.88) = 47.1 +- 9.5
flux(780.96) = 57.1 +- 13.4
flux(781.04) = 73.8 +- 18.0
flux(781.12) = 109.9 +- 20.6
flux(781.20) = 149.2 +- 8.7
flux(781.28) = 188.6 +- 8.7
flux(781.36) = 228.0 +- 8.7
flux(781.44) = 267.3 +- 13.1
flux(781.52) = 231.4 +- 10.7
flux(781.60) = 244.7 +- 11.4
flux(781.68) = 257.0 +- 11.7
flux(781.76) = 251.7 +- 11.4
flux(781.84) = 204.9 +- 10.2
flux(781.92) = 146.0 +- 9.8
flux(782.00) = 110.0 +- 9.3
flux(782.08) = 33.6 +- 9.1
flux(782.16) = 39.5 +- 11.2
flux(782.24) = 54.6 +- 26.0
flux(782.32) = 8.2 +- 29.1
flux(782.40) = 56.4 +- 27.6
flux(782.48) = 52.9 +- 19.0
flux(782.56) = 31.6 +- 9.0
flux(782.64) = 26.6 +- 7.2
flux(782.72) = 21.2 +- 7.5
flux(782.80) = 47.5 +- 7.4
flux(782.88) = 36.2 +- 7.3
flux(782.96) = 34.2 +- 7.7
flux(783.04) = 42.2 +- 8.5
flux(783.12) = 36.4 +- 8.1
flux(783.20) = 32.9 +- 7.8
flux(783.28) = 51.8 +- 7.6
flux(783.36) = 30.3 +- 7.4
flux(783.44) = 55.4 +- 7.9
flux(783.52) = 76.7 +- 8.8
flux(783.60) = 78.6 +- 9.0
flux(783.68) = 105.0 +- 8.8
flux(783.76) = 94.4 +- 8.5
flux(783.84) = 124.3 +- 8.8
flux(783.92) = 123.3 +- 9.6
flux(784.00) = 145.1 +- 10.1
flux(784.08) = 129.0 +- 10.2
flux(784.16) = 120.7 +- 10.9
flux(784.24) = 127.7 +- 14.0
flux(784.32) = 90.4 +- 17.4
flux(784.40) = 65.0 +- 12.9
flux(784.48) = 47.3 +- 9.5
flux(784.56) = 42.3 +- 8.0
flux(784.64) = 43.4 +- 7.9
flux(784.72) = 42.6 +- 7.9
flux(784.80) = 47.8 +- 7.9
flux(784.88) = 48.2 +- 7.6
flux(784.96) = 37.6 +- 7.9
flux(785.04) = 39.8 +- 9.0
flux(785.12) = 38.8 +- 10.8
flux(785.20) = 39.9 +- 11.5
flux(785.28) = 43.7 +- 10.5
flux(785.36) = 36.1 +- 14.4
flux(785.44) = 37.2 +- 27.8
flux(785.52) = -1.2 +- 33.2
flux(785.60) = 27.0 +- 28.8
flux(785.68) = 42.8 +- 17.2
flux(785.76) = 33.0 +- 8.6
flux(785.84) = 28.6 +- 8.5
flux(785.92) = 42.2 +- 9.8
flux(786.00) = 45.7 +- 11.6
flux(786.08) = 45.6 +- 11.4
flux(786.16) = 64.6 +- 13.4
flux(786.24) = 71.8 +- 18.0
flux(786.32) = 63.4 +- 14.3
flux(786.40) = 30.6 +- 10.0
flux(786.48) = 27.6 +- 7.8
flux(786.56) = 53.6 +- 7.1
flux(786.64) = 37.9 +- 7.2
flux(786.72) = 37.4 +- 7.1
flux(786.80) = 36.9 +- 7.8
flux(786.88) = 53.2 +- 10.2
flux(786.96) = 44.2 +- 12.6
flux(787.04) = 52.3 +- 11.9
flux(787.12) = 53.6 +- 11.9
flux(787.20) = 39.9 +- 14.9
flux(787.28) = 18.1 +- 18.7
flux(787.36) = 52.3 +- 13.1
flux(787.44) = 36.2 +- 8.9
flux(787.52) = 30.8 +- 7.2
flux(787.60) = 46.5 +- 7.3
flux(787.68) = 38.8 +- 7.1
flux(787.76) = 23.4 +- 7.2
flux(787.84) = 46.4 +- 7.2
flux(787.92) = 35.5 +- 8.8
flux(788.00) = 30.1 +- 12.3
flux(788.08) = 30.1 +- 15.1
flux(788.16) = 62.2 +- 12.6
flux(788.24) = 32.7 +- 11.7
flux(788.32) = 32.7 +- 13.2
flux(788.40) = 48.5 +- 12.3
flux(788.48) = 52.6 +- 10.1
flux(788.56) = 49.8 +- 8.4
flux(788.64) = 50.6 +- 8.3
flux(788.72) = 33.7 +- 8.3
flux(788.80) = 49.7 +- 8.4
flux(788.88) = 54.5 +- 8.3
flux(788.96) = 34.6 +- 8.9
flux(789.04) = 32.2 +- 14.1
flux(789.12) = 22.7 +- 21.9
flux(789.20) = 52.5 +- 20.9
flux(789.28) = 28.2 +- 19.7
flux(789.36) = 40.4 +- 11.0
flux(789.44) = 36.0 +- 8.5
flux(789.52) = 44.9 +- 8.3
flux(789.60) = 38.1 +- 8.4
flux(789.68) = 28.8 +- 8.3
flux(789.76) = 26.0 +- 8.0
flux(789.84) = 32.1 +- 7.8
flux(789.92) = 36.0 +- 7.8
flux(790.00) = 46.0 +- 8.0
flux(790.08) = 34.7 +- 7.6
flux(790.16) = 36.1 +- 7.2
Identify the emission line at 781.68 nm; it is H-alpha 6563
